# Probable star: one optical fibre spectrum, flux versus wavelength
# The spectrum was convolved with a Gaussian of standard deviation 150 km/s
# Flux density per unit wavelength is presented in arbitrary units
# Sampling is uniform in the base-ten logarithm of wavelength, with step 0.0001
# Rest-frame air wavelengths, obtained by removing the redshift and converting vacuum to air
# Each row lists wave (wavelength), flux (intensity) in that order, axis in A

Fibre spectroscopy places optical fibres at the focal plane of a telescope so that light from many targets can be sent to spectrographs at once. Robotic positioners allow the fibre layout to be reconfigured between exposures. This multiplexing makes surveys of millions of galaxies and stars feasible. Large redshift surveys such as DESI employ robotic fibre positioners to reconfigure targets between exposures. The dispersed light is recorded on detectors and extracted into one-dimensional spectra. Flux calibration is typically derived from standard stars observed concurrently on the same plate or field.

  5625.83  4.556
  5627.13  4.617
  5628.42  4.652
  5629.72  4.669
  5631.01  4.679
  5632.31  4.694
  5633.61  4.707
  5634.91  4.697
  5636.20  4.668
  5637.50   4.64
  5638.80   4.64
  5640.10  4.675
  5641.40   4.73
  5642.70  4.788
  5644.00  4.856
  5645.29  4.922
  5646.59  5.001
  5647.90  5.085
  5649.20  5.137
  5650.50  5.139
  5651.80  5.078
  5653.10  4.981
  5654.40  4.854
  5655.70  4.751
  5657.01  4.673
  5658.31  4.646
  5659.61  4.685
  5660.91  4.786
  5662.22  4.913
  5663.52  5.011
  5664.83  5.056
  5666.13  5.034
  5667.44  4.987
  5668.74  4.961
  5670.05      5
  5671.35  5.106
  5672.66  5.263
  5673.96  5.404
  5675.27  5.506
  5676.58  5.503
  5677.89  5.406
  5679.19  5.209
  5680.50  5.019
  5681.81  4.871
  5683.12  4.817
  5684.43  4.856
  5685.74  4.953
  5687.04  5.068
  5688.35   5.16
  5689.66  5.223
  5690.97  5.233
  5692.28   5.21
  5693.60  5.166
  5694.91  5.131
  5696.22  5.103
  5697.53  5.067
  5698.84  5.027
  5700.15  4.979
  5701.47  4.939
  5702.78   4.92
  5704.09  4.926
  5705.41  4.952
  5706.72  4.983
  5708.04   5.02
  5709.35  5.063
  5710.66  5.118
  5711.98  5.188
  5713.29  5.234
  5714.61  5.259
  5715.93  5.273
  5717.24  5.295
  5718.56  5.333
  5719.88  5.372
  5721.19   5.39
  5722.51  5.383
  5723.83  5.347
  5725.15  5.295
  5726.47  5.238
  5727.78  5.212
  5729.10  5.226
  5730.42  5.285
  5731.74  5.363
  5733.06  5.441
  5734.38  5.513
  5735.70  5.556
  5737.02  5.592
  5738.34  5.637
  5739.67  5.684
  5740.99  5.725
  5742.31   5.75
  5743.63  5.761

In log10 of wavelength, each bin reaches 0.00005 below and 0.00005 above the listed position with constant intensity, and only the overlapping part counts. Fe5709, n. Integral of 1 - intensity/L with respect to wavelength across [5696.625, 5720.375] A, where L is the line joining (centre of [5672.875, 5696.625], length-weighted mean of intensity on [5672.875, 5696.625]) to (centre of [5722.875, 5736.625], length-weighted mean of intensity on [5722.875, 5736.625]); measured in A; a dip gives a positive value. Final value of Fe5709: 0.7 A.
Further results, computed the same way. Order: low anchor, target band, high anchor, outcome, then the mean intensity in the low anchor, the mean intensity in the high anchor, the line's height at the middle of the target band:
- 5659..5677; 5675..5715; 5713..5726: 0.8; 5.08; 5.32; 5.2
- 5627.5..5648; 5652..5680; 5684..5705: -0.8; 4.75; 5.06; 4.9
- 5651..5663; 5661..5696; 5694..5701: -1.1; 4.83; 5.06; 4.95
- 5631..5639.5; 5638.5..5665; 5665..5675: 0.0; 4.67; 5.12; 4.89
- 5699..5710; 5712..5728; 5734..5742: -0.1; 4.97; 5.63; 5.28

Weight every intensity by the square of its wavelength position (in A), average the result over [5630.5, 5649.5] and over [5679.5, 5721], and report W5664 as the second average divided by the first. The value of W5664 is 1.1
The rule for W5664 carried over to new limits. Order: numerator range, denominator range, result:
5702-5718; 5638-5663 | 1.07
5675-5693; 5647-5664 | 1.06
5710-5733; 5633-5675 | 1.10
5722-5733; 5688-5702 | 1.05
